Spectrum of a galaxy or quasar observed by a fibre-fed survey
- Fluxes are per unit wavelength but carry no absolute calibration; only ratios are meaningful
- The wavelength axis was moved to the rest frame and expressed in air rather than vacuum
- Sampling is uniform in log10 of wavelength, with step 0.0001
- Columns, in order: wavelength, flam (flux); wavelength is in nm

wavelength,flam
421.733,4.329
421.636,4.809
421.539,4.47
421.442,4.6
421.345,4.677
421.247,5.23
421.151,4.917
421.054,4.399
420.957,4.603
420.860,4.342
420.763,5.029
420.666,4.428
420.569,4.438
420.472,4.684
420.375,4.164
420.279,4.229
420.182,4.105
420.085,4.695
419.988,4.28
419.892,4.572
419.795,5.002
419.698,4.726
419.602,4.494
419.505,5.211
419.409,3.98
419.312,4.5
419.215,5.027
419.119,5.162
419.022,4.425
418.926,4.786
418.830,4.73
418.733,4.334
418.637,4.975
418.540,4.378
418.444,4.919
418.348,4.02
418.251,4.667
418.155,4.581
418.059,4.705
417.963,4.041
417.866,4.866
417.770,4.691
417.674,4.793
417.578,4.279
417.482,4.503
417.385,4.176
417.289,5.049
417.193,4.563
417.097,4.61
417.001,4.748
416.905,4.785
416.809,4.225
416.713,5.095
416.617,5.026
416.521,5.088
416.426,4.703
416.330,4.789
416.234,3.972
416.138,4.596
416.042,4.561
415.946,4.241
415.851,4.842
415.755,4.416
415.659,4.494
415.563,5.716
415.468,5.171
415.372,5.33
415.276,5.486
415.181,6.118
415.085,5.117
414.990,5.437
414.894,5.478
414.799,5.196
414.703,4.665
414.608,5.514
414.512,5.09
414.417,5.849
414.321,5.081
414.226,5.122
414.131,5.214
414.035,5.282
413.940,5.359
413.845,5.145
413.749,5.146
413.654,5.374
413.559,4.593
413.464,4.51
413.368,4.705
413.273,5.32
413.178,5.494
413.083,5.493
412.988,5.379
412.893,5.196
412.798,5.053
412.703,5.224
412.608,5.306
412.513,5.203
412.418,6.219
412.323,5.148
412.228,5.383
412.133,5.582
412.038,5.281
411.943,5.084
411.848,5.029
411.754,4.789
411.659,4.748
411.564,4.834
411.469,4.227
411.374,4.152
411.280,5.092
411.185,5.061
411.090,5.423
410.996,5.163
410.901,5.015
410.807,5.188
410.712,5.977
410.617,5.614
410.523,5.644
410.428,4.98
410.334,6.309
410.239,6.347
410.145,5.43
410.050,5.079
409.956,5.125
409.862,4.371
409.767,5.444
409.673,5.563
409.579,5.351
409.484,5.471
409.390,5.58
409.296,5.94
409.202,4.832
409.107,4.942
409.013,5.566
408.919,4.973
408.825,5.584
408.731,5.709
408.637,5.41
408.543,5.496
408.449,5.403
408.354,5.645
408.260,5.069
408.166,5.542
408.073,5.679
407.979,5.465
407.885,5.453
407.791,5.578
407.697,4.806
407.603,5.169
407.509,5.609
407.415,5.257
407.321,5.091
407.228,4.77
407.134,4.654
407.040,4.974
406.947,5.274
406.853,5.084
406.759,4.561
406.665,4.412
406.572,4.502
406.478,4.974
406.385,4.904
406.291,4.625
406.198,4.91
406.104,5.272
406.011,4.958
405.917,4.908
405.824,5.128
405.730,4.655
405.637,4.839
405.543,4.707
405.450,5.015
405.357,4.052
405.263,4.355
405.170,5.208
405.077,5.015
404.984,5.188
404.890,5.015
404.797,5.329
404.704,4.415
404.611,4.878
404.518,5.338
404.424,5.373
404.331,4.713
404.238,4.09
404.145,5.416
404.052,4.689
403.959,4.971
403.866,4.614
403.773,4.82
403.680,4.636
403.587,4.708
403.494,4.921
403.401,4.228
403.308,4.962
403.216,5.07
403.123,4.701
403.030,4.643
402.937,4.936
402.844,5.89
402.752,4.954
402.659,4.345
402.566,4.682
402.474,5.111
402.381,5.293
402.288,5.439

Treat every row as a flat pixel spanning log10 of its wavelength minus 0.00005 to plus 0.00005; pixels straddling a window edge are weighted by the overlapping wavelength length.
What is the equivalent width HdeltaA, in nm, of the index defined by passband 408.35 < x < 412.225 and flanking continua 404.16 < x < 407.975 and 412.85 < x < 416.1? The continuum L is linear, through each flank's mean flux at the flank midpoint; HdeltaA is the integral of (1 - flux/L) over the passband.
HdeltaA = -0.180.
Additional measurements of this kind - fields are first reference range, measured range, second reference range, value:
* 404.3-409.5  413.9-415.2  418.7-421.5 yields -0.13 nm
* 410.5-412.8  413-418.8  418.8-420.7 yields -0.04 nm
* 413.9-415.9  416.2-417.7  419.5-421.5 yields 0.10 nm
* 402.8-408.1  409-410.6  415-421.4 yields -0.18 nm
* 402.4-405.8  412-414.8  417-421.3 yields -0.32 nm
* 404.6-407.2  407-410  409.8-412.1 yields -0.17 nm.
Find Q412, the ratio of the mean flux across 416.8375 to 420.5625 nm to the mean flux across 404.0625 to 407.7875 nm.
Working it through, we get 0.9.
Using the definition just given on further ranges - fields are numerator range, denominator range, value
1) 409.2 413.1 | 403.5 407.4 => 1.09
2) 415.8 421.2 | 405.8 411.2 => 0.88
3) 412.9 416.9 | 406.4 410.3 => 0.96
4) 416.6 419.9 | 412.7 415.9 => 0.89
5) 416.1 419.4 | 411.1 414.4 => 0.90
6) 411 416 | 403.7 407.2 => 1.06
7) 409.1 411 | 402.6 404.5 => 1.12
